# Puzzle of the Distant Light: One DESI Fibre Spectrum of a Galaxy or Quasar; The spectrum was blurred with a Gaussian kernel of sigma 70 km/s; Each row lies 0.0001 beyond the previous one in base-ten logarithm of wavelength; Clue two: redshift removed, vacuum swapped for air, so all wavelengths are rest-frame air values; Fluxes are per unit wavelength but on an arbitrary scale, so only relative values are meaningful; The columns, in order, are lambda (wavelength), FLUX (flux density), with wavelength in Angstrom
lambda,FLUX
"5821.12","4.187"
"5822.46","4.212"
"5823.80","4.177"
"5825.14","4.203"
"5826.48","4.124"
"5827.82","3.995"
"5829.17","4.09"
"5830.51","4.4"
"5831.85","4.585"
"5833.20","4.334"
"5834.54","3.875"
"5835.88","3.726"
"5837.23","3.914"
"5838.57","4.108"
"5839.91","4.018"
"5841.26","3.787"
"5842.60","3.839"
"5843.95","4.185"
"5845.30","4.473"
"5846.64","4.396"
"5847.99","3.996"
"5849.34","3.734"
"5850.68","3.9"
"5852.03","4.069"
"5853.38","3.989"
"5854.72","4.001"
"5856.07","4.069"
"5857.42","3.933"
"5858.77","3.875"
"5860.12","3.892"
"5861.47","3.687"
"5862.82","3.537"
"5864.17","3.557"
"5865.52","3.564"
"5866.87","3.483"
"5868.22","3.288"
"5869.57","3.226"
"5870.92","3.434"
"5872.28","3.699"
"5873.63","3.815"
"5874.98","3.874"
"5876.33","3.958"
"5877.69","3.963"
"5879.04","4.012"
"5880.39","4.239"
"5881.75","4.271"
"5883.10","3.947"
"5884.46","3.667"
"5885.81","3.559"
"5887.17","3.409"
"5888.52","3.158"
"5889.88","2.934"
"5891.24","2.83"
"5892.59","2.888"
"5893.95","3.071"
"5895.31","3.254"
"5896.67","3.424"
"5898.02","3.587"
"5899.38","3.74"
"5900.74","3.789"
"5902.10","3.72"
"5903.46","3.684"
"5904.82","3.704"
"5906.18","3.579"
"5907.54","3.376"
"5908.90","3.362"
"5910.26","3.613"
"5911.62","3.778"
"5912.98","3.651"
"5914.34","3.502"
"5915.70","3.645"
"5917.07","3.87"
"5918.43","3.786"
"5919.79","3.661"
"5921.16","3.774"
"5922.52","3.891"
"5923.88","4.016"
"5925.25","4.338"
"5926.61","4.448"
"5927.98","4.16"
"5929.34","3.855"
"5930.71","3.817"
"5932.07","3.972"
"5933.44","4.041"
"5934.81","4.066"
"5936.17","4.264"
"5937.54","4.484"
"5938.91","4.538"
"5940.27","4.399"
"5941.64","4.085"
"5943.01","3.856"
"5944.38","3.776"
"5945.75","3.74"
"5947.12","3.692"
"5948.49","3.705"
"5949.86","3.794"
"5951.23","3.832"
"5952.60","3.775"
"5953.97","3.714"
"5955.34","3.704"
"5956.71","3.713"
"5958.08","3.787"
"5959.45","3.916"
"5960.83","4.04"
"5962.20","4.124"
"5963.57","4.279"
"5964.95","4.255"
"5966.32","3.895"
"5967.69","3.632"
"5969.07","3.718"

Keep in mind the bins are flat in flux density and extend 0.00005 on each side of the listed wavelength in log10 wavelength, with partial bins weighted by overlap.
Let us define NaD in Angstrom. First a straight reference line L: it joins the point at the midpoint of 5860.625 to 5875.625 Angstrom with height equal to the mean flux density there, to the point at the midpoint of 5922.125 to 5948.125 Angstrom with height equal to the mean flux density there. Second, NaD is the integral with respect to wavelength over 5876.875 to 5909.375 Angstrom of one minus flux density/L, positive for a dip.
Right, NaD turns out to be 1.7 Angstrom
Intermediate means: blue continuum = 3.56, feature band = 3.55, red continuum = 4.07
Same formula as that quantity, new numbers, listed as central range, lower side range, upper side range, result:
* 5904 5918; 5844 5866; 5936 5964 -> 1.2 Angstrom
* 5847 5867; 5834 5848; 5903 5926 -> 0.6 Angstrom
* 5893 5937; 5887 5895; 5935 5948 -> -2.9 Angstrom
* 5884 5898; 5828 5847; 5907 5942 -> 2.7 Angstrom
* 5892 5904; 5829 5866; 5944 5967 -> 1.4 Angstrom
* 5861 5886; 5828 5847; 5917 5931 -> 2.0 Angstrom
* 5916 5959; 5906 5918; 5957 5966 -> -1.4 Angstrom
